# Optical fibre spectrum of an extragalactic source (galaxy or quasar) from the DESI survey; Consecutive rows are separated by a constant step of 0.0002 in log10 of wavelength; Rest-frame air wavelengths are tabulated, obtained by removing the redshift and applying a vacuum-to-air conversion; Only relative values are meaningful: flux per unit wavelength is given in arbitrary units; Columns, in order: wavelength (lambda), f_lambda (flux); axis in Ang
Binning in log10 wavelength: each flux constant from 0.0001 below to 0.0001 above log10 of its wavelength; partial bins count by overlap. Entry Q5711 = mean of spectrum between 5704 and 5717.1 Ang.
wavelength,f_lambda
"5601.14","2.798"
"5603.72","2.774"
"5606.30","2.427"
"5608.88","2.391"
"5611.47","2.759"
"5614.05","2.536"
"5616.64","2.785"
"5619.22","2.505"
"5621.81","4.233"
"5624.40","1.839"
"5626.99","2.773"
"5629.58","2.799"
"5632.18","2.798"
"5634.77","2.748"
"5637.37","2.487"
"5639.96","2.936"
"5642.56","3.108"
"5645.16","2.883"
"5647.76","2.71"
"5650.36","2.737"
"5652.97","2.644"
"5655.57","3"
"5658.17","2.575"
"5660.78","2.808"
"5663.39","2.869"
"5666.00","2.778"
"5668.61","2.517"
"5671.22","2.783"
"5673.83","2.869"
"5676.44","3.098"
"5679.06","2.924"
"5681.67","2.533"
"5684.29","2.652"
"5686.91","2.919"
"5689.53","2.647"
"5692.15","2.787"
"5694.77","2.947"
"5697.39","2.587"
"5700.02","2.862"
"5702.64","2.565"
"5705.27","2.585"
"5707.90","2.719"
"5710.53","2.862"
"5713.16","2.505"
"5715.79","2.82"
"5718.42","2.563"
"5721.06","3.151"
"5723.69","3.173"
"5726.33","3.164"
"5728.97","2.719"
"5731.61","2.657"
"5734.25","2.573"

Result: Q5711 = 2.7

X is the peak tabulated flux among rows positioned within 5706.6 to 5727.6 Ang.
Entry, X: 3.173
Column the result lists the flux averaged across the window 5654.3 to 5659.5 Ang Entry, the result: 2.79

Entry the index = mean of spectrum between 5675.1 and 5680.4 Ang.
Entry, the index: 3.01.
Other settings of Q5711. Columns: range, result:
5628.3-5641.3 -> 2.75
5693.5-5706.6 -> 2.71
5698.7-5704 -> 2.71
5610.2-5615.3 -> 2.65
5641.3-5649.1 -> 2.9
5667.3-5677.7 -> 2.82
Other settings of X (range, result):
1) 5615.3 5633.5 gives 4.233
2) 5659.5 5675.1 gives 2.869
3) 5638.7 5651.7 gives 3.108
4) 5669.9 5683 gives 3.098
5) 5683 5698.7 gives 2.947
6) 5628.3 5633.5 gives 2.799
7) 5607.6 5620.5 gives 2.785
